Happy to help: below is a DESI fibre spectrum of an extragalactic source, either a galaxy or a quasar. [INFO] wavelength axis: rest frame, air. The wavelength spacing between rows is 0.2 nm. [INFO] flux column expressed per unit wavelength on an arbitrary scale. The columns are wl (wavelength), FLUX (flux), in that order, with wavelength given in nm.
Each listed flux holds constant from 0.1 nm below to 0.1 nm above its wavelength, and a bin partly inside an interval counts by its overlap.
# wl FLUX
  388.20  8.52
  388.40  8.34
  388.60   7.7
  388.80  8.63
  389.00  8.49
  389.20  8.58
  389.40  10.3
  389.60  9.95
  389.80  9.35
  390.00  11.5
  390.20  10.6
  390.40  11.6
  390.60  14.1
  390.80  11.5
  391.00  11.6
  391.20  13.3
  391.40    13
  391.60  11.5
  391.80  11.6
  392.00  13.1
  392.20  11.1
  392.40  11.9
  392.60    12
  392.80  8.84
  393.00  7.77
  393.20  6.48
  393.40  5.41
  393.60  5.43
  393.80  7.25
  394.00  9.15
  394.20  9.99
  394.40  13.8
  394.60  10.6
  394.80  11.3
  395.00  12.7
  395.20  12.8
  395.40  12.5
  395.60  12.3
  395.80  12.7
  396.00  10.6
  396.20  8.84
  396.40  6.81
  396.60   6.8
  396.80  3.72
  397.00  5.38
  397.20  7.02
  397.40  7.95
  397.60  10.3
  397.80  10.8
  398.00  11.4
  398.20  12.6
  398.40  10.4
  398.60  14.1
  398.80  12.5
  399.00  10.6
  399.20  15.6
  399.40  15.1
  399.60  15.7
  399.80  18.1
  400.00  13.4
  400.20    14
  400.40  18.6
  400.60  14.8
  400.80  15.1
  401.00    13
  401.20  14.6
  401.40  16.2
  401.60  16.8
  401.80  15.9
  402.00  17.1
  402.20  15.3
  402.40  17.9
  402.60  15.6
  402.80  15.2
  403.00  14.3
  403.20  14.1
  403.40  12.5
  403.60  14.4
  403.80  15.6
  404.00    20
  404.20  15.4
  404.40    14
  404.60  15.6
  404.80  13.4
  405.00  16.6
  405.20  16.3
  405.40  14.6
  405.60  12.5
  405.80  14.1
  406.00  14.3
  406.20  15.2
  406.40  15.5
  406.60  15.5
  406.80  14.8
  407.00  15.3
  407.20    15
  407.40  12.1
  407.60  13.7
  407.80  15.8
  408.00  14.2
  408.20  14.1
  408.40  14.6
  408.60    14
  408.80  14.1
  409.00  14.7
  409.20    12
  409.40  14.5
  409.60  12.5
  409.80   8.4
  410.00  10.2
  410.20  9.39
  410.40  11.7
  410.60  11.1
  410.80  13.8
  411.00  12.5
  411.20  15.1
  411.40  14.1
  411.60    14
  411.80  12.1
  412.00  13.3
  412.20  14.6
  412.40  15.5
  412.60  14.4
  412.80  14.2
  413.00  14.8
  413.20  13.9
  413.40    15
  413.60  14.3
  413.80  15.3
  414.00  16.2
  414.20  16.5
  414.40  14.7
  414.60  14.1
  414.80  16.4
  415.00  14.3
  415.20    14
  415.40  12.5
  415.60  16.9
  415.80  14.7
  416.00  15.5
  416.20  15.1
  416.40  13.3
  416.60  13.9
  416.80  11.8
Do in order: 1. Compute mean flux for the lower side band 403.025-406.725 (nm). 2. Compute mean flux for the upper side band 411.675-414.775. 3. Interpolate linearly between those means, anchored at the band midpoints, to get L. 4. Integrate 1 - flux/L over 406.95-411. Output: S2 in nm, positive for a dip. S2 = 0.49 nm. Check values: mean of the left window 15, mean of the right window 14.6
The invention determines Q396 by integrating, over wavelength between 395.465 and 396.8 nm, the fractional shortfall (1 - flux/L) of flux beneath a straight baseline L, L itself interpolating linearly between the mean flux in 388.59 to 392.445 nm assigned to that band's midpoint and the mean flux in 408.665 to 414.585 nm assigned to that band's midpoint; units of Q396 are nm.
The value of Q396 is 0.27 nm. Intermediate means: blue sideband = 11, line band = 9.3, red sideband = 13.6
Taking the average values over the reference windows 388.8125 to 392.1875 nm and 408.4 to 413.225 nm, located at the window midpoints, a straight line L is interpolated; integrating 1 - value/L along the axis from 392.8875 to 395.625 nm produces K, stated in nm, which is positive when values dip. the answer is 0.430 nm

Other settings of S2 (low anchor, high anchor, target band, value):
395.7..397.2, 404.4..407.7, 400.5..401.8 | -0.47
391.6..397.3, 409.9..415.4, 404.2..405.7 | -0.33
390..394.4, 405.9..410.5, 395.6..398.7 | 0.55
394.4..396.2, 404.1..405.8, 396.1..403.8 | 0.22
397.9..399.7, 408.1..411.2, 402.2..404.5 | -0.44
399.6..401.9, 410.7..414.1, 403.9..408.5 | 0.02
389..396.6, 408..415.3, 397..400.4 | -0.26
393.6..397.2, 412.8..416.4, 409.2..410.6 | 0.25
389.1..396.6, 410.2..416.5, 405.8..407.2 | -0.22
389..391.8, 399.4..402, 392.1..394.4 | 0.65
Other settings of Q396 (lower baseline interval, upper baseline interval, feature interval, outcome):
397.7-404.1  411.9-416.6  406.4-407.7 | 0.02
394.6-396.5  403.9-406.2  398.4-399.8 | -0.15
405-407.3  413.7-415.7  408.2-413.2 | 0.61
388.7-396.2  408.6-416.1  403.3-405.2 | -0.43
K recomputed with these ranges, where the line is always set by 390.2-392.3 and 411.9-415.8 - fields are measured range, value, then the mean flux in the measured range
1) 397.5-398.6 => 0.13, 11.4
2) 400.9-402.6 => -0.31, 15.8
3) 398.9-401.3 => -0.31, 14.9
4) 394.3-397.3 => 0.66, 9.86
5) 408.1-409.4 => 0.02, 14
